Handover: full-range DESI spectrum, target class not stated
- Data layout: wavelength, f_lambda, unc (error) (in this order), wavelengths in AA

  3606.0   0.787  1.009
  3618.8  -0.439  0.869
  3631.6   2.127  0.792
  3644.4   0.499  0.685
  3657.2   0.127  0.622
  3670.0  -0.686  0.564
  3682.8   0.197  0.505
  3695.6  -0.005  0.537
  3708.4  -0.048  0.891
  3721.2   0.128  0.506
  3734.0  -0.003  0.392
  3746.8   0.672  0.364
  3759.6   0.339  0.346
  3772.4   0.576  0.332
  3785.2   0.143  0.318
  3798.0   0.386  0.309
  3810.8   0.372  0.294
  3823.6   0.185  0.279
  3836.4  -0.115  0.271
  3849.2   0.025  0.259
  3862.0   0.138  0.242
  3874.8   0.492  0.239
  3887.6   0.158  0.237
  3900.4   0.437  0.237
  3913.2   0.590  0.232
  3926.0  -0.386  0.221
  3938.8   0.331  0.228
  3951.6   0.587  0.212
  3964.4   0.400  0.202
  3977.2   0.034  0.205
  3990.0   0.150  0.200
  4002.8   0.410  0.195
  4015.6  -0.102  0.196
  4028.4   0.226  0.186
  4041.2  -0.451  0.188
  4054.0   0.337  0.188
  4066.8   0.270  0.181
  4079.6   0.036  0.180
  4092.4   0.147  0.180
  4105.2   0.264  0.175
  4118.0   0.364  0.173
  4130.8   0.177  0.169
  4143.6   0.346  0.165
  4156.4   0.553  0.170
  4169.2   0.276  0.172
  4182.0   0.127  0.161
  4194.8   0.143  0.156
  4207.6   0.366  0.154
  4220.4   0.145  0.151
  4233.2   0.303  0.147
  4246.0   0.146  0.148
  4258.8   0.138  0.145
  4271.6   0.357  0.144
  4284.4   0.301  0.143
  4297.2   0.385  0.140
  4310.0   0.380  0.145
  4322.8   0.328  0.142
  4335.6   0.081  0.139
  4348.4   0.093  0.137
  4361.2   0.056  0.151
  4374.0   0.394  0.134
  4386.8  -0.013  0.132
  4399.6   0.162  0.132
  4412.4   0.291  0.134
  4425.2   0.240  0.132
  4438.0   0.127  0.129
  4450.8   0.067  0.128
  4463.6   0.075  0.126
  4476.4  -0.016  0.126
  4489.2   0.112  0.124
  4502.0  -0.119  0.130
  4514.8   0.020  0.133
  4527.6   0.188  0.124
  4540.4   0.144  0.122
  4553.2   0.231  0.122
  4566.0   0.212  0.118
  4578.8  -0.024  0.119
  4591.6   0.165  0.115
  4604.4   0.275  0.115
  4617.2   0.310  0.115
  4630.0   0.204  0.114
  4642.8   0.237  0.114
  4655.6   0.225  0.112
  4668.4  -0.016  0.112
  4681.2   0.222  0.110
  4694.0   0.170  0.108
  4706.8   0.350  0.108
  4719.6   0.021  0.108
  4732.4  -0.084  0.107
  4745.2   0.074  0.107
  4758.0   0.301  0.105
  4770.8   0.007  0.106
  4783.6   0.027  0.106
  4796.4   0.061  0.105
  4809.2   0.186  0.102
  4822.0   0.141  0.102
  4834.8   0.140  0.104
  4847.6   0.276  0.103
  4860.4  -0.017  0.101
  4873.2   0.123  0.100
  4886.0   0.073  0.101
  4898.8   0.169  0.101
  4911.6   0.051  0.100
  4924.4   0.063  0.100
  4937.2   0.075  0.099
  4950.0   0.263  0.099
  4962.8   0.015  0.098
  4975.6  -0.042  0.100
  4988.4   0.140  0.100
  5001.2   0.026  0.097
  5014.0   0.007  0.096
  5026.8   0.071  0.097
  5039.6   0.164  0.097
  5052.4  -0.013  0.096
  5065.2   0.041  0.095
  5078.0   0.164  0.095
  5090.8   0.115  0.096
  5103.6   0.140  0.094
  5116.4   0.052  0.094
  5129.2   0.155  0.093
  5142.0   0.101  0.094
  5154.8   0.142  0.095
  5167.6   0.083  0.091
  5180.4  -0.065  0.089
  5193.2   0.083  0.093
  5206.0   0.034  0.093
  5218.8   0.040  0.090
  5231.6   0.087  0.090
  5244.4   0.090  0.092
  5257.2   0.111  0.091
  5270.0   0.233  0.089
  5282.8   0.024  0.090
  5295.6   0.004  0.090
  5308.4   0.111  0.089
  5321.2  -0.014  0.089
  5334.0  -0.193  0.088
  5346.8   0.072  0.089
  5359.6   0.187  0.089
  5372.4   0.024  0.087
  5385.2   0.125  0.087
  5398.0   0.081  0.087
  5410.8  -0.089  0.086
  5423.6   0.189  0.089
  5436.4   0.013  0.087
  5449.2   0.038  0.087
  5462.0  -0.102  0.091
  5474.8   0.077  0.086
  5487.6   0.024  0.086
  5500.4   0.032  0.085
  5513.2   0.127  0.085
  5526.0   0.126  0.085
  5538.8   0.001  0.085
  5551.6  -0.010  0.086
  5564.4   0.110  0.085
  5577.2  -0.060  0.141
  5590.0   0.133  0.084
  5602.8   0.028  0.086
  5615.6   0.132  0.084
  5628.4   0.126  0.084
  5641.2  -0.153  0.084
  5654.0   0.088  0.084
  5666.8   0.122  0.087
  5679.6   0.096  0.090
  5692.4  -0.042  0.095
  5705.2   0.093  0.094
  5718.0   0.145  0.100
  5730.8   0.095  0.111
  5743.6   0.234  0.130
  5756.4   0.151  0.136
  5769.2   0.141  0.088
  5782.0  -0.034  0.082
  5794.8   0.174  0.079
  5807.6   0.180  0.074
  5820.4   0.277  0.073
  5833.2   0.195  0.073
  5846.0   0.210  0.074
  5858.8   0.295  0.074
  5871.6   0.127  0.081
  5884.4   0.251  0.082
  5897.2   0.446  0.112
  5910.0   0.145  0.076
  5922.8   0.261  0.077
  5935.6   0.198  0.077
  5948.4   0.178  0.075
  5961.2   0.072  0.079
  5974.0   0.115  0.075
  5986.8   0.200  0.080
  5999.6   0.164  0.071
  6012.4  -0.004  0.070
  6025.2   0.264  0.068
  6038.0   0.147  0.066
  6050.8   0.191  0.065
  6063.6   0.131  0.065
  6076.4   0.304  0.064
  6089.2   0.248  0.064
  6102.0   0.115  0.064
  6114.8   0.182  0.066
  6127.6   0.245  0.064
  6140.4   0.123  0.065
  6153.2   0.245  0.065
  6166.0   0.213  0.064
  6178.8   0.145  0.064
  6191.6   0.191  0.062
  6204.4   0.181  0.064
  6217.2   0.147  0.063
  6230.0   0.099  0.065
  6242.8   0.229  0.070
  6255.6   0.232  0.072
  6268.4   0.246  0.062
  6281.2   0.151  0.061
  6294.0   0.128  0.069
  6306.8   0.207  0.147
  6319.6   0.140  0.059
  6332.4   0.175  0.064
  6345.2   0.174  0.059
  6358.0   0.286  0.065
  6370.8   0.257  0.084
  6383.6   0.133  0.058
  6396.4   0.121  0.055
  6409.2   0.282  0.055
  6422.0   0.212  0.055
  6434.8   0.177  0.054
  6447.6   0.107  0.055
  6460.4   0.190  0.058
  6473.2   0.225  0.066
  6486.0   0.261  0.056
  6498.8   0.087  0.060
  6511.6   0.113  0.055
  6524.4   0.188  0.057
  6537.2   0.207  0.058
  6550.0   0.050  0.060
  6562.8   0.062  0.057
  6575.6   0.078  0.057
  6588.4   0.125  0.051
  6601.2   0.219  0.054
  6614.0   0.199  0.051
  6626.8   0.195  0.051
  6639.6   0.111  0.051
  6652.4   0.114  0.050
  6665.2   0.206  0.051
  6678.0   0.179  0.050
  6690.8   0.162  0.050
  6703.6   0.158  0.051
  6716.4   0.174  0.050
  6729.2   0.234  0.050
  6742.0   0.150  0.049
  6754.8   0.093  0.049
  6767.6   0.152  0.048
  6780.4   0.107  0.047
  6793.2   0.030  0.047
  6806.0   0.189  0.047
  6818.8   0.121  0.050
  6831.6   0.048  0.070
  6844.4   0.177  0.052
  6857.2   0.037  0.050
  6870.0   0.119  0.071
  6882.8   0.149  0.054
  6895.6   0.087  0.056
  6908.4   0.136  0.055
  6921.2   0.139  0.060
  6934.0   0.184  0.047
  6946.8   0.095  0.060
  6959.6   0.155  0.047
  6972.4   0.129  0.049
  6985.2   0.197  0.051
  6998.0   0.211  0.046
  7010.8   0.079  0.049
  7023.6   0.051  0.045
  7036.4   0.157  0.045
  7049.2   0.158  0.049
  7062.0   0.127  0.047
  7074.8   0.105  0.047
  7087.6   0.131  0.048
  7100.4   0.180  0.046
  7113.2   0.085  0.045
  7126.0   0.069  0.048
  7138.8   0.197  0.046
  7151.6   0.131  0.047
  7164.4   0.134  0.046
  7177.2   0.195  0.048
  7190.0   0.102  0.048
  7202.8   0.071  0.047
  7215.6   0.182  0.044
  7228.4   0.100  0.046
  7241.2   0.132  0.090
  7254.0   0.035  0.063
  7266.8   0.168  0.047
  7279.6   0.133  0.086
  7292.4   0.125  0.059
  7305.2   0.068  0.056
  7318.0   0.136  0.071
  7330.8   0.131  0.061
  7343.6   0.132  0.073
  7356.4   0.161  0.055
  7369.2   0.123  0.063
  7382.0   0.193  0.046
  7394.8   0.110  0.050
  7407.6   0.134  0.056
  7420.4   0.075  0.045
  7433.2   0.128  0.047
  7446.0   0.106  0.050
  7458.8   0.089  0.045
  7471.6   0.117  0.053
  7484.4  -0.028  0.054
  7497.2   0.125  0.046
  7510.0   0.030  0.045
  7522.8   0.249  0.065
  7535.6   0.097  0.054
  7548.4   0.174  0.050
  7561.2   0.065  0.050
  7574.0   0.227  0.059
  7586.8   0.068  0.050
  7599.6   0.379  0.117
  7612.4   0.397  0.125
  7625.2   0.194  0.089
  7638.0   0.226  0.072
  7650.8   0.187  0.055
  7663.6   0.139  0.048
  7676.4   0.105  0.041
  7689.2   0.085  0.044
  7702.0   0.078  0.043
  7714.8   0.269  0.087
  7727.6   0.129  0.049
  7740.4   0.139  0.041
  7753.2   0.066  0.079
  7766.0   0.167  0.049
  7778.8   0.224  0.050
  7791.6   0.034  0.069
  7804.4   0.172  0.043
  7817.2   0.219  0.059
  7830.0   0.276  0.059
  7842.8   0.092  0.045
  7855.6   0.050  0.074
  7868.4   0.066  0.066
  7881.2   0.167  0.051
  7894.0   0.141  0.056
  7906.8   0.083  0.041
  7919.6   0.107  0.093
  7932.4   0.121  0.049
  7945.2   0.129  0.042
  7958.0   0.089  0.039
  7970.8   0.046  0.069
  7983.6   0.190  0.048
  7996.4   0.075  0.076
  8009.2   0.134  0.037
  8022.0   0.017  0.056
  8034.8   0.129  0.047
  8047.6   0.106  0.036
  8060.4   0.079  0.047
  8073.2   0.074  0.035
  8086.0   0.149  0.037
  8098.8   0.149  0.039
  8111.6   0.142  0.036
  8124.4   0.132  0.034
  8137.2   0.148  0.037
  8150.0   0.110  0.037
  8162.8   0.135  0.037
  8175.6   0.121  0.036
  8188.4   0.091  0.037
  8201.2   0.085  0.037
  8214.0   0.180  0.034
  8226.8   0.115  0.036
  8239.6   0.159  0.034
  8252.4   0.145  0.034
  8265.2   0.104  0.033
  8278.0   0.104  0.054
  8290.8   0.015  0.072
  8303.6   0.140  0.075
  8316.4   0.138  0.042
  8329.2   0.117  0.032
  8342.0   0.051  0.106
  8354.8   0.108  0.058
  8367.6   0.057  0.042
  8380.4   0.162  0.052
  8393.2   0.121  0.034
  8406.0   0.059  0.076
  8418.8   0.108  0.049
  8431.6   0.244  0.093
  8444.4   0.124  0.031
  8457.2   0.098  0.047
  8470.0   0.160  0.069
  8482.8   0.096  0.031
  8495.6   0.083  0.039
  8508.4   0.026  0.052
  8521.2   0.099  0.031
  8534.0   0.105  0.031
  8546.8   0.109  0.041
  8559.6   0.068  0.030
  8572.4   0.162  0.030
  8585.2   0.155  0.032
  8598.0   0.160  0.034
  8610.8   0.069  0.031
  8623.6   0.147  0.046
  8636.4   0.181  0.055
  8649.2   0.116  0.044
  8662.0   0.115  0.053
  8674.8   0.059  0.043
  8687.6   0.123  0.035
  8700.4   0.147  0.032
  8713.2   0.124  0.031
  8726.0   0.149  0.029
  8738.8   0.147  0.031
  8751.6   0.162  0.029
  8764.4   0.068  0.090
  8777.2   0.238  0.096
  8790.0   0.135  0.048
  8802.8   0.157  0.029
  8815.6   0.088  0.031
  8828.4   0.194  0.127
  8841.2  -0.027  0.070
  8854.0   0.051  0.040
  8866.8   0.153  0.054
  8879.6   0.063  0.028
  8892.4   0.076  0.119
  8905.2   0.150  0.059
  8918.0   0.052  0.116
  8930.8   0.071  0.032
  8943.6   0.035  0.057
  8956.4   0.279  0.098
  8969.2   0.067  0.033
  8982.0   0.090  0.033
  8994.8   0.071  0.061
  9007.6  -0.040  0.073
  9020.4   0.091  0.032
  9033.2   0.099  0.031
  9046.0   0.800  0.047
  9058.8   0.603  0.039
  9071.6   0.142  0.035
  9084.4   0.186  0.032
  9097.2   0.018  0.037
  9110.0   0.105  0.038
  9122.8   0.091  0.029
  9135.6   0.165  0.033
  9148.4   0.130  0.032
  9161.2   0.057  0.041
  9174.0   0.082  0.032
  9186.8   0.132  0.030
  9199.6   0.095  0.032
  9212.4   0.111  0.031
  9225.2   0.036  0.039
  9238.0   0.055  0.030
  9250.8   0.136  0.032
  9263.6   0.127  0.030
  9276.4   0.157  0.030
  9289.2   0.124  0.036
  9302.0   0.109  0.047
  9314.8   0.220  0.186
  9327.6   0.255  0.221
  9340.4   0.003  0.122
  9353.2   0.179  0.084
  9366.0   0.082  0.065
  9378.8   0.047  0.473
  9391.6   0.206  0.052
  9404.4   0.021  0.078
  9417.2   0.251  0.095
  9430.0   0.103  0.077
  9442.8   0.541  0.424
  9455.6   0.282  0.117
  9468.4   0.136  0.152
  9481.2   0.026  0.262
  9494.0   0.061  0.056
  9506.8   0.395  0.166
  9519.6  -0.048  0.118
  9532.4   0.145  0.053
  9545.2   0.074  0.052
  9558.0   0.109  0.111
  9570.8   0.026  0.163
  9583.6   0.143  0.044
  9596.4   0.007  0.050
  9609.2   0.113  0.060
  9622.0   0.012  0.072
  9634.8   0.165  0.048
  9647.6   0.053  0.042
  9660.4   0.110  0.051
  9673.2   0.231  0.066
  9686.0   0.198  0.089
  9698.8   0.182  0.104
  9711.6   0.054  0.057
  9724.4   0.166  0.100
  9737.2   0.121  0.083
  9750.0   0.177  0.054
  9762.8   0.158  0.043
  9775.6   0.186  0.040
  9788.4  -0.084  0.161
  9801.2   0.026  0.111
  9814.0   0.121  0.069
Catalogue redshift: 1.43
